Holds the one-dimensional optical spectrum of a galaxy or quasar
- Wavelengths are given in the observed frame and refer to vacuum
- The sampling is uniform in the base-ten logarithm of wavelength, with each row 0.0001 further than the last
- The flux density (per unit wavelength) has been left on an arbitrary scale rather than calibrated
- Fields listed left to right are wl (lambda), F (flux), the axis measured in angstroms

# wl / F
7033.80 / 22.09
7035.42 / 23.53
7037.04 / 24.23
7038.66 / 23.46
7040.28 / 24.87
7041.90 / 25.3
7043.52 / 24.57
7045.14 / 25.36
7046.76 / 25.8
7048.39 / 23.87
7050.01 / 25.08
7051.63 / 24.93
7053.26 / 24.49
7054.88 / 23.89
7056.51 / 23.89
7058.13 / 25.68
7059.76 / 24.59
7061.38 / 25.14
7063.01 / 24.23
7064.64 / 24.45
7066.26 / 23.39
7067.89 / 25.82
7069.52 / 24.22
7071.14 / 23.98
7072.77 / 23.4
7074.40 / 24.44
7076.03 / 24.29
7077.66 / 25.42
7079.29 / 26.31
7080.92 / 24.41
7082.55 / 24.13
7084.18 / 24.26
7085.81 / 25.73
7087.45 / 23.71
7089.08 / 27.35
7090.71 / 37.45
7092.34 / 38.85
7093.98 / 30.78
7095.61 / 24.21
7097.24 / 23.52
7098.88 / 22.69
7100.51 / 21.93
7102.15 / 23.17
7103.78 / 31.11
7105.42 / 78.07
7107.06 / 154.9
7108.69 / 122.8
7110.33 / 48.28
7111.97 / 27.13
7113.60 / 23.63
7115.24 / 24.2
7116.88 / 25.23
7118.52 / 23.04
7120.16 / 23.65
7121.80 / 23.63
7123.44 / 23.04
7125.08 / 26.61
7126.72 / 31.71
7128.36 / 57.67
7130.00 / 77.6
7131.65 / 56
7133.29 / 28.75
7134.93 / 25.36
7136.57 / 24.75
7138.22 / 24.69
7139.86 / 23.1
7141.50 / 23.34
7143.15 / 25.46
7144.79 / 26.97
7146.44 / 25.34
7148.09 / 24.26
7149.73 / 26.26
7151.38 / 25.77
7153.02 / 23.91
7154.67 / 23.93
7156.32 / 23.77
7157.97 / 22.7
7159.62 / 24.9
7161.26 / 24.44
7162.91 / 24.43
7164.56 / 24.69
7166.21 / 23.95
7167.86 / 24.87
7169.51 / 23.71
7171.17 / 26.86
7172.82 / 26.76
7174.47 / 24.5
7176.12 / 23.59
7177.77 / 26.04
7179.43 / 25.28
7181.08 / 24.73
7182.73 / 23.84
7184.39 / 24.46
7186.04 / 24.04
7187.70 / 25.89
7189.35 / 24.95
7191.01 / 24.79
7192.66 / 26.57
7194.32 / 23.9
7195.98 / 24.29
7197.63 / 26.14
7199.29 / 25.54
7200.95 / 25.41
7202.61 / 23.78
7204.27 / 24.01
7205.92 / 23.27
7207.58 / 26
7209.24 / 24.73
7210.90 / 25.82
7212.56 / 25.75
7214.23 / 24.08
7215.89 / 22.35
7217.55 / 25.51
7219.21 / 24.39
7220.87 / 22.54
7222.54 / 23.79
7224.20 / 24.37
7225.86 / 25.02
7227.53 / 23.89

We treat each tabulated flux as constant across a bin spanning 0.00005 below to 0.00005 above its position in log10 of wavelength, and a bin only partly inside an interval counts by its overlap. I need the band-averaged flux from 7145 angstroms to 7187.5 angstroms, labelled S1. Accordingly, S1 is 24.7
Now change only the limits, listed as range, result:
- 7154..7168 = 24.2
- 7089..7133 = 41.9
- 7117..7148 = 31.4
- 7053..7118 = 33.2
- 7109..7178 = 29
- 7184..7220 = 24.8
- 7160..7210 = 24.9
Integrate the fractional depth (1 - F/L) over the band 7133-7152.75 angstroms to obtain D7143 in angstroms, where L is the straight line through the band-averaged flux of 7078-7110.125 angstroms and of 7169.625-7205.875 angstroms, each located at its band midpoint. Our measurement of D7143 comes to 4.5 angstroms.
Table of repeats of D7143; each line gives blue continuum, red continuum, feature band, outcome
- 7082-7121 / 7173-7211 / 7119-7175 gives 6.2 angstroms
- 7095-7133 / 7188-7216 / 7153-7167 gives 3.9 angstroms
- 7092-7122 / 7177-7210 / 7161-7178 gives 2.7 angstroms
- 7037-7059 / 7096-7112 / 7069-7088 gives 7.8 angstroms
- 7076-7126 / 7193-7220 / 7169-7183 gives 1.4 angstroms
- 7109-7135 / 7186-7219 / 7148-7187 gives 6.6 angstroms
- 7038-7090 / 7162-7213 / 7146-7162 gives 0.2 angstroms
